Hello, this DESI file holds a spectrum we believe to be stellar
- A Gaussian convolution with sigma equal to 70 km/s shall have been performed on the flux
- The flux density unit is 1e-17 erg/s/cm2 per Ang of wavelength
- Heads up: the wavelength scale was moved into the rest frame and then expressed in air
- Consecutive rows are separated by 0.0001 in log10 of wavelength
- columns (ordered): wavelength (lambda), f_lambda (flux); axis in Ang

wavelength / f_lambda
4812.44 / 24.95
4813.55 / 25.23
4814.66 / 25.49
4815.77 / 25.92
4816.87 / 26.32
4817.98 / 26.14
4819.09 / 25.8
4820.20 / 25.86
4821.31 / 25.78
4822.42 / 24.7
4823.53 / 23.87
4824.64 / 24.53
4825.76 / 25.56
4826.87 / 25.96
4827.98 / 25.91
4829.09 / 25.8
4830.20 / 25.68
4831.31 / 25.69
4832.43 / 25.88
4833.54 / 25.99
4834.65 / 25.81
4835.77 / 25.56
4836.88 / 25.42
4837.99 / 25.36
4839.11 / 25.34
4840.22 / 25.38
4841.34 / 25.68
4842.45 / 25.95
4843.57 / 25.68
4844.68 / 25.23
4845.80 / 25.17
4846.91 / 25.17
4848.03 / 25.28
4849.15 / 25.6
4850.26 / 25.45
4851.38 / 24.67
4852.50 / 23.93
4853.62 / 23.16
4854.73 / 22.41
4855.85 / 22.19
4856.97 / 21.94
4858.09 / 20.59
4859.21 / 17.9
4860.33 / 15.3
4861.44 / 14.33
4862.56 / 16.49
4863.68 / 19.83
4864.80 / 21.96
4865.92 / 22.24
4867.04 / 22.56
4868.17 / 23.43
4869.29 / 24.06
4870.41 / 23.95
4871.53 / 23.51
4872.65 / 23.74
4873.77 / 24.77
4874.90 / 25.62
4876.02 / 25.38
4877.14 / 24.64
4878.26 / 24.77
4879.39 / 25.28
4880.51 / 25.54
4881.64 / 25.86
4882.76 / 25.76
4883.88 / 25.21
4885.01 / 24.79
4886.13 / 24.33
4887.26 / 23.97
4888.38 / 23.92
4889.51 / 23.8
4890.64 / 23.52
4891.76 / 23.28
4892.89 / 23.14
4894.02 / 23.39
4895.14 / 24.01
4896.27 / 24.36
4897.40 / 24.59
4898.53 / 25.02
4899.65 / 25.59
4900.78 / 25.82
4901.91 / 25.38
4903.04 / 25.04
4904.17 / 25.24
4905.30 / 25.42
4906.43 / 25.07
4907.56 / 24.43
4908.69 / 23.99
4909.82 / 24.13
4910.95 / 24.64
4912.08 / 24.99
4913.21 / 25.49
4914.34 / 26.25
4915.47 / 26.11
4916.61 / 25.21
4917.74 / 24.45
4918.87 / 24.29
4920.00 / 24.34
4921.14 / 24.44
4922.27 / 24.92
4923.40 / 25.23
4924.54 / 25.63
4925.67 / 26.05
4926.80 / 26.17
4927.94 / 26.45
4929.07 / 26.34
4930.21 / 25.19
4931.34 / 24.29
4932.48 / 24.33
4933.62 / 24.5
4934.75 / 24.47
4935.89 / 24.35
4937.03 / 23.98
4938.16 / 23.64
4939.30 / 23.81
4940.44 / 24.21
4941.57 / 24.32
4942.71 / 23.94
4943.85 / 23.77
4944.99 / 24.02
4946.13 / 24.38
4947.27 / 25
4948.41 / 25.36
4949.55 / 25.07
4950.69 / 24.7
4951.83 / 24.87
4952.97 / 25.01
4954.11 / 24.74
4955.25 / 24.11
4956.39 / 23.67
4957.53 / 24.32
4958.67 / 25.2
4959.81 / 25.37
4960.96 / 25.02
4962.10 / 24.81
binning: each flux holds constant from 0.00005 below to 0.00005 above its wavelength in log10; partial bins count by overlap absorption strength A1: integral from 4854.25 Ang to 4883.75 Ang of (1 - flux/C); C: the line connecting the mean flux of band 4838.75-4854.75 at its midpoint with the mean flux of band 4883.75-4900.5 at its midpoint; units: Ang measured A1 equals 2.5 Ang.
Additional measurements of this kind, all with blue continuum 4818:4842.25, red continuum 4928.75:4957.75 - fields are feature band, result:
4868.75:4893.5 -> 0.5 Ang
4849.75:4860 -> 1.2 Ang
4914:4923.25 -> -0.1 Ang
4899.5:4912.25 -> -0.1 Ang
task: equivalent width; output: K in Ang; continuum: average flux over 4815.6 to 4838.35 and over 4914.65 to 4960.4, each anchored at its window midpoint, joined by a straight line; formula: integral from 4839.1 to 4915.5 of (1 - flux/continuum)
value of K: 4.0 Ang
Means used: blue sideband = 25.6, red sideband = 24.8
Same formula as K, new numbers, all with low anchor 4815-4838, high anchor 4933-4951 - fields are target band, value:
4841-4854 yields 0.1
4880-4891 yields 0.1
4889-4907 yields 0.2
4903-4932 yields -0.6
